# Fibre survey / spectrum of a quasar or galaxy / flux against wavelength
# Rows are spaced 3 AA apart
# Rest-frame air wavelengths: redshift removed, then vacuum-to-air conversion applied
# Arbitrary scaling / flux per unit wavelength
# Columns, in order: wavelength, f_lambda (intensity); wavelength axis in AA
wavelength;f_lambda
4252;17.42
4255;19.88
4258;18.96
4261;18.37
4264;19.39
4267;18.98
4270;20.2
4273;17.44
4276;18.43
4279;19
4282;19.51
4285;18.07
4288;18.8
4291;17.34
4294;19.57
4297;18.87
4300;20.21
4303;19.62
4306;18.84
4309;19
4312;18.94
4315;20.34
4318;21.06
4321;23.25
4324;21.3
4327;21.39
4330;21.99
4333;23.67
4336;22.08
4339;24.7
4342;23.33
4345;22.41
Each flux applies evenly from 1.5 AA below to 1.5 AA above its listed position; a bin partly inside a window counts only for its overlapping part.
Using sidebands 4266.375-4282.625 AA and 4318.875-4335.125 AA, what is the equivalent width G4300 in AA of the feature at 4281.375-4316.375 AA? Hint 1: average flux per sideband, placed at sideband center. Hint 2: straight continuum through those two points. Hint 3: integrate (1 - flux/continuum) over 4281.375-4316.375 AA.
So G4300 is 2.34 AA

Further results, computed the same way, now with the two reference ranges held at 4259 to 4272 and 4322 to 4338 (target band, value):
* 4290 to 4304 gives 1.0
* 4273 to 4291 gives 1.3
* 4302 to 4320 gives 1.3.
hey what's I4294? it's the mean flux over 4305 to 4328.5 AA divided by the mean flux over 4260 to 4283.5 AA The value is 1.09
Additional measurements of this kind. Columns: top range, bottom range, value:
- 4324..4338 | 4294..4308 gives 1.15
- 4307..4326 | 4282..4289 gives 1.11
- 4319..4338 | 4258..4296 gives 1.19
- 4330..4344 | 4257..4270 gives 1.22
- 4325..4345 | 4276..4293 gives 1.23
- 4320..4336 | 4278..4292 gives 1.20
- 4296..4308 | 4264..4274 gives 1.02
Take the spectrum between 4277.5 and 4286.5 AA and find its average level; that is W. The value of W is 18.9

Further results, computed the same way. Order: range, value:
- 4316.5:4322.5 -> 22.2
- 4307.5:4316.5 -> 19.4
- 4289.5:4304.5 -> 19.1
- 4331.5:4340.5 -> 23.5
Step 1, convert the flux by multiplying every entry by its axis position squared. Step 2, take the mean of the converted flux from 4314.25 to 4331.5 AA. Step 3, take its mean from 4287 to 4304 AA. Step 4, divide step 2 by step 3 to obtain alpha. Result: 1.1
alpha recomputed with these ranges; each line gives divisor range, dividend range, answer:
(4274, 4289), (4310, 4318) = 1.08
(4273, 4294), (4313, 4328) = 1.17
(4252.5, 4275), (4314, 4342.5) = 1.21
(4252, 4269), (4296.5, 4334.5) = 1.12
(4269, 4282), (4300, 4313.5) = 1.04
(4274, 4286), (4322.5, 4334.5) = 1.21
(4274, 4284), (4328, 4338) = 1.23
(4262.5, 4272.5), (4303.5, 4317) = 1.02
